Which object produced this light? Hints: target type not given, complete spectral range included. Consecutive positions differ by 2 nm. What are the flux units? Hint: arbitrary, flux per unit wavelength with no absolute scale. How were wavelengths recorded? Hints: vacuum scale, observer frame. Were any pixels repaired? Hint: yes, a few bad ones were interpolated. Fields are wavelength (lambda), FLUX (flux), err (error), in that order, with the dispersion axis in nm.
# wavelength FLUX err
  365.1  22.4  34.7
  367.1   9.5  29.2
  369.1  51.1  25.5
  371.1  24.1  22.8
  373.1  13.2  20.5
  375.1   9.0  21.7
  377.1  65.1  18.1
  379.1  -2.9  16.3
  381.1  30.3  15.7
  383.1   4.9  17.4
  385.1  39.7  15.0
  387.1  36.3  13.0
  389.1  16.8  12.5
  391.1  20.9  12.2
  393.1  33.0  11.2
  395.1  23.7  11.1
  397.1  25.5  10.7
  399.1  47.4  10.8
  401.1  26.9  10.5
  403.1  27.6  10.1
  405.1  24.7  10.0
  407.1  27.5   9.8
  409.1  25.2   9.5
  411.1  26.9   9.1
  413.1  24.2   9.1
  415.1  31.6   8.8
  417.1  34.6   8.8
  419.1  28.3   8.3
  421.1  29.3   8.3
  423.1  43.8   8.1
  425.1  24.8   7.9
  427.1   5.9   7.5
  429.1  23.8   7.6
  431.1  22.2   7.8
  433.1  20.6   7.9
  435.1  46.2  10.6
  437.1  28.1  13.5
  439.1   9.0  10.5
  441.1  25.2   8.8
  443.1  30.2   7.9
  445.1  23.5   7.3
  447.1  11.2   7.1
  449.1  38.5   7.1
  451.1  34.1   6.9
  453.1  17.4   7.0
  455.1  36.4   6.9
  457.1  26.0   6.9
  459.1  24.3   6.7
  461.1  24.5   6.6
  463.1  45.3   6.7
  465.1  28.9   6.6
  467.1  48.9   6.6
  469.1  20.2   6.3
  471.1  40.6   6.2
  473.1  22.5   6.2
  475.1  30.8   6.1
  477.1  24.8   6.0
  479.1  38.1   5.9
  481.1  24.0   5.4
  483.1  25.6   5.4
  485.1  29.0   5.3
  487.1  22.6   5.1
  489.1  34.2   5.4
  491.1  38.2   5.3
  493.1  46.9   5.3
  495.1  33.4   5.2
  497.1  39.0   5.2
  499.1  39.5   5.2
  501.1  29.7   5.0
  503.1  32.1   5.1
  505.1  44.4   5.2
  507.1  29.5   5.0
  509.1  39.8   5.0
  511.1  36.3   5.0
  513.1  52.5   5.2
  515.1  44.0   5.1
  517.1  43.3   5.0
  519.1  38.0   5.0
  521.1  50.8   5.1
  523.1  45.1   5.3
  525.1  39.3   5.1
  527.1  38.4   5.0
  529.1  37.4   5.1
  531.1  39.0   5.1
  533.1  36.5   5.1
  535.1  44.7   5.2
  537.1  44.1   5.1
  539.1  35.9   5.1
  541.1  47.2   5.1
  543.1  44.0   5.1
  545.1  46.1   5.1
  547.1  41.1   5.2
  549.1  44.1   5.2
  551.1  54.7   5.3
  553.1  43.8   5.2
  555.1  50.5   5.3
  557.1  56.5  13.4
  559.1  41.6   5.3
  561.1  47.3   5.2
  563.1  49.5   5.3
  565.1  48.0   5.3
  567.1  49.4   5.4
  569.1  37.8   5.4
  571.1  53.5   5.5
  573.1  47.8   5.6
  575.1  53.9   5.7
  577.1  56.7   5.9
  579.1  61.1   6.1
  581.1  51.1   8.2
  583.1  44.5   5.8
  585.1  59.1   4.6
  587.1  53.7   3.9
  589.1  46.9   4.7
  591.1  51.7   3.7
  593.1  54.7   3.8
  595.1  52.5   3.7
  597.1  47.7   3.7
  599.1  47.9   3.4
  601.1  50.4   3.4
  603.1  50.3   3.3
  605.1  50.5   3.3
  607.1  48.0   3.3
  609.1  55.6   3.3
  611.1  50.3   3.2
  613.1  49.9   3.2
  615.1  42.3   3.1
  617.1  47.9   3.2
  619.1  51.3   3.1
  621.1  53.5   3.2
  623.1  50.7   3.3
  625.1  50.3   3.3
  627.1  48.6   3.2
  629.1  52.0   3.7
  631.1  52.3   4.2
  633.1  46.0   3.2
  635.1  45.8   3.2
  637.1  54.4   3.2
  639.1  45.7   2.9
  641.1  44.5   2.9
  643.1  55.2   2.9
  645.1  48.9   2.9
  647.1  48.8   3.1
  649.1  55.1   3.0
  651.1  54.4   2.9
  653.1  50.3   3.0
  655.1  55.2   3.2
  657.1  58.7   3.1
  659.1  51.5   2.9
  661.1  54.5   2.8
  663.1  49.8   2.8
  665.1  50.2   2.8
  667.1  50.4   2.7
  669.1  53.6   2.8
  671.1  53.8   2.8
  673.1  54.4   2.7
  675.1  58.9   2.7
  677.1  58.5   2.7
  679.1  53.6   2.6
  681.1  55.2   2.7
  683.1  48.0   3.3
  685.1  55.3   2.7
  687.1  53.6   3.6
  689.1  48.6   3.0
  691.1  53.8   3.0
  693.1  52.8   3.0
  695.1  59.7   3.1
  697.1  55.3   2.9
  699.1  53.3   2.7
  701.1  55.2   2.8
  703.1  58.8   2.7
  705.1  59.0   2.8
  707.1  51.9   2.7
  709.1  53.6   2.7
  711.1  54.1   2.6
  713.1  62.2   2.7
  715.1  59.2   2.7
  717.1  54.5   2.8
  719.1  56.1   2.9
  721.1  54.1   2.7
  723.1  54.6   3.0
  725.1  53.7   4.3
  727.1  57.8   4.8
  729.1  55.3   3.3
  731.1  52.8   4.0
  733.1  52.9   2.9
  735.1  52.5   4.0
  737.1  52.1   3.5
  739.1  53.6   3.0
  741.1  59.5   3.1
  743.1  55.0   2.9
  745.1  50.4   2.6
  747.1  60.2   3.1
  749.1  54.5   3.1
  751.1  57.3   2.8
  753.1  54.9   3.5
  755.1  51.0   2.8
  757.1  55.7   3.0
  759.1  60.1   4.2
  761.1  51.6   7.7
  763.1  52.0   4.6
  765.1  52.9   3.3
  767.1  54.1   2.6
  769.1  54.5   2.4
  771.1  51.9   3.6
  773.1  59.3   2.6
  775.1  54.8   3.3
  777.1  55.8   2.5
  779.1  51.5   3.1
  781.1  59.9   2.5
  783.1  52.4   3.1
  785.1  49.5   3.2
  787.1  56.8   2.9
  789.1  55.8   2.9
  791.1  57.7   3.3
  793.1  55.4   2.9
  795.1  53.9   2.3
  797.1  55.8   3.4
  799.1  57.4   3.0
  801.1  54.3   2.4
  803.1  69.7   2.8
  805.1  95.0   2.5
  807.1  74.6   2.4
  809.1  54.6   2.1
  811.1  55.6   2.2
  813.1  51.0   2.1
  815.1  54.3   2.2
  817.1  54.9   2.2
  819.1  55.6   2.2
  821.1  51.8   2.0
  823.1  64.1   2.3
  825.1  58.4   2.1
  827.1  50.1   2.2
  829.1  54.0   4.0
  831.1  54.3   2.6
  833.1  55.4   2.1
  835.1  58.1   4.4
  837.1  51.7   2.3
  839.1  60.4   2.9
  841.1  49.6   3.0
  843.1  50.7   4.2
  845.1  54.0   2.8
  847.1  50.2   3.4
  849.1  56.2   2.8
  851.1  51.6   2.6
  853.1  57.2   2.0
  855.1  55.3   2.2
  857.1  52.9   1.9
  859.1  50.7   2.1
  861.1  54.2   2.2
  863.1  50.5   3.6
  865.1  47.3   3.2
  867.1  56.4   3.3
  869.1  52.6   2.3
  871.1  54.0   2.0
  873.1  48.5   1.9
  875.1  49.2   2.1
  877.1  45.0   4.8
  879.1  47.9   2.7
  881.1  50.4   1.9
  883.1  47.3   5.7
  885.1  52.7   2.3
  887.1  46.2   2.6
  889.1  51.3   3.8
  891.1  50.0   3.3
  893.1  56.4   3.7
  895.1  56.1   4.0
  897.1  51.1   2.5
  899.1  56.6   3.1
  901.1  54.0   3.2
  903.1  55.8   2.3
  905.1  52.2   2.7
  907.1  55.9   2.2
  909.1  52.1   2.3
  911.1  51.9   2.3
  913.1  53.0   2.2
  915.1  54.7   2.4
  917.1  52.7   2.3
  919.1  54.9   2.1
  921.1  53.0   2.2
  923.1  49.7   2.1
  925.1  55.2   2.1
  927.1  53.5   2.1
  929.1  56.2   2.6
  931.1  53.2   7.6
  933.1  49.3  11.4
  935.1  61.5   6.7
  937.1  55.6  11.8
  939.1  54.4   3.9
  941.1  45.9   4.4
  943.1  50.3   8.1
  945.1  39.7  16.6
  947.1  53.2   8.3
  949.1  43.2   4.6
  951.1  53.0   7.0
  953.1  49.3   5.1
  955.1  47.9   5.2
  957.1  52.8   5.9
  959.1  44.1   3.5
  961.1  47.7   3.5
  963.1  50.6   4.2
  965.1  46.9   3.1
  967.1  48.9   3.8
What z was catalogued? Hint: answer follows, 0.225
